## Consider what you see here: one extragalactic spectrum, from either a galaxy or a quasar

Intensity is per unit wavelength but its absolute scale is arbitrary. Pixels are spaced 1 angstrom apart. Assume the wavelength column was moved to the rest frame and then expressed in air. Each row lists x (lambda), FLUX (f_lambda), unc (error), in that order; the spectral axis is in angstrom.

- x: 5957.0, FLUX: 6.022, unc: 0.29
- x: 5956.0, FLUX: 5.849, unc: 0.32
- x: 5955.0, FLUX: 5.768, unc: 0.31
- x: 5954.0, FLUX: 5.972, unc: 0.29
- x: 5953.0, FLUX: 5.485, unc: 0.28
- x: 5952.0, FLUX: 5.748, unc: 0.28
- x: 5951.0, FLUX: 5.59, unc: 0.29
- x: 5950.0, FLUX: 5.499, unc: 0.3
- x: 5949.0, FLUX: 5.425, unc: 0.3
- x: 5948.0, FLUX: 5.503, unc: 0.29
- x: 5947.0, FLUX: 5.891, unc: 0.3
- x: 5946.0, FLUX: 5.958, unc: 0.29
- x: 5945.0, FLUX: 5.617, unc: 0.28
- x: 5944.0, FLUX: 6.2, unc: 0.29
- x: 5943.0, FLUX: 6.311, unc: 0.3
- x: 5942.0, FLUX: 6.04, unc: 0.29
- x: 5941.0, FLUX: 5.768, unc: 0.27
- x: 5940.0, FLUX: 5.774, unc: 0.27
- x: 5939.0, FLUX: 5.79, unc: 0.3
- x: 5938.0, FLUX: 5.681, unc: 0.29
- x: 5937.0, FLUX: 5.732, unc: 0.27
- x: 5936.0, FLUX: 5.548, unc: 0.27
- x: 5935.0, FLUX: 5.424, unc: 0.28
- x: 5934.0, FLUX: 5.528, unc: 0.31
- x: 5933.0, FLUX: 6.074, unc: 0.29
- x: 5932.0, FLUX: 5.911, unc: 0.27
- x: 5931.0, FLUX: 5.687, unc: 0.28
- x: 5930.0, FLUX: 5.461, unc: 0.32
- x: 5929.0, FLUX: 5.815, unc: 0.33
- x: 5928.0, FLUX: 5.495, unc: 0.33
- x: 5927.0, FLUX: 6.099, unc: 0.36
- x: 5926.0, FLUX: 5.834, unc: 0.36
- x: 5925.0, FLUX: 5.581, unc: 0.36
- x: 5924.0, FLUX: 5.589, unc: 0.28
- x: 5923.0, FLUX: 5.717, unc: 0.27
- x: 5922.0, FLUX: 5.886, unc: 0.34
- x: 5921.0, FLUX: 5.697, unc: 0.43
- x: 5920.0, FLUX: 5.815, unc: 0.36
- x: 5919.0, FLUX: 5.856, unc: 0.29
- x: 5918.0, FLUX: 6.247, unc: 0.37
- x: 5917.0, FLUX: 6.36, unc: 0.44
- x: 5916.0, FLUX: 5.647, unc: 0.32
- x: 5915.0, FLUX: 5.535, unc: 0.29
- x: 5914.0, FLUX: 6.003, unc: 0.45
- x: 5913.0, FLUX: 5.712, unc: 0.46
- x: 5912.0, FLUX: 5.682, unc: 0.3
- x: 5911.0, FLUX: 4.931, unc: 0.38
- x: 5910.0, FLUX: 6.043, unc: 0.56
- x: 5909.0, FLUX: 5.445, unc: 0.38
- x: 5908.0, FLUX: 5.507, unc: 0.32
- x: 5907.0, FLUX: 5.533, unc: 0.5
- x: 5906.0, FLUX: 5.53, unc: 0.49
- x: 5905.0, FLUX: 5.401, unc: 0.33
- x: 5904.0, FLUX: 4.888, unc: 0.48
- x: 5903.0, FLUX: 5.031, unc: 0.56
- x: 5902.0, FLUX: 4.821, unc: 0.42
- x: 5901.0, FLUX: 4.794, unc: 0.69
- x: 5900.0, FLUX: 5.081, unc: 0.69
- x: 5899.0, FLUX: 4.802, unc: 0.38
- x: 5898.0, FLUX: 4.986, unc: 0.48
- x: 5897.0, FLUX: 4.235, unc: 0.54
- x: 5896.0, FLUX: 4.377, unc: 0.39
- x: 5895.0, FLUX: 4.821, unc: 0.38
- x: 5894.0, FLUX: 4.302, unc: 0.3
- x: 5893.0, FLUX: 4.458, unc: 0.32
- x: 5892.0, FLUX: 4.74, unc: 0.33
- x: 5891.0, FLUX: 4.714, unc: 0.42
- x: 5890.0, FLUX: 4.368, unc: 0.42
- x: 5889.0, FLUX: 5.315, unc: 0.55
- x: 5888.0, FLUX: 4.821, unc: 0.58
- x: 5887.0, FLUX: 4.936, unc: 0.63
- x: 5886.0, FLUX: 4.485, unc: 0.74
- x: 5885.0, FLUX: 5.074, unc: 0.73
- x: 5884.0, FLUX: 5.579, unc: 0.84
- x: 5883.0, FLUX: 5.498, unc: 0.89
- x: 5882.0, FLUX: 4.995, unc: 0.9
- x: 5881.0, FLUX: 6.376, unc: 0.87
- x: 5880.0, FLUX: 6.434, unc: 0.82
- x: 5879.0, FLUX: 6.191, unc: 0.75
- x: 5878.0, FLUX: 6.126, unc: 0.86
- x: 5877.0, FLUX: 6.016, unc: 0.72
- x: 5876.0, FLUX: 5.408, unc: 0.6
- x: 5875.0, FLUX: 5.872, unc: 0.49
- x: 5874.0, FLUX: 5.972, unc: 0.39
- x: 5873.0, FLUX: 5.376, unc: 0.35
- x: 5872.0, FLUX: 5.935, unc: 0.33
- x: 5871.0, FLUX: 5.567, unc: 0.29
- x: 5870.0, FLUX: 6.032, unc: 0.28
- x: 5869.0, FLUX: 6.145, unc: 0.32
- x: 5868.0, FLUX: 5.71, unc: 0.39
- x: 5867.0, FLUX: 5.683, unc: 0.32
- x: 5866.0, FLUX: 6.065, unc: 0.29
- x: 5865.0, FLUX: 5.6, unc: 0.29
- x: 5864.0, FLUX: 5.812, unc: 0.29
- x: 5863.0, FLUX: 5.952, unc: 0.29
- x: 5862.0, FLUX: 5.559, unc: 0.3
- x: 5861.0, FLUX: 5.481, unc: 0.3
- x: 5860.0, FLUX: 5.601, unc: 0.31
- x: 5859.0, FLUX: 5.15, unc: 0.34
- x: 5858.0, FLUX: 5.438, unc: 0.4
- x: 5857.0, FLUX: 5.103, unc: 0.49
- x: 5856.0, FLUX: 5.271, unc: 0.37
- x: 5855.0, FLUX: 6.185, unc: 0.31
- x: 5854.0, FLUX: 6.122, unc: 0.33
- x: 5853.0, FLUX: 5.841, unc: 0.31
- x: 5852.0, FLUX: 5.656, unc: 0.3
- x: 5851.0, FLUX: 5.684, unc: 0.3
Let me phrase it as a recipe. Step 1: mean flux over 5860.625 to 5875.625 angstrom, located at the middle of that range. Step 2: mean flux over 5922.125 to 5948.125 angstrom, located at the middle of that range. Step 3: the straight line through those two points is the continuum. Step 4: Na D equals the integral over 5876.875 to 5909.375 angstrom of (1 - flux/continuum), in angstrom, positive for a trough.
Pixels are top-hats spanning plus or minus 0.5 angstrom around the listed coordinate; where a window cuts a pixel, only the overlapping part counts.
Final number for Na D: 3.7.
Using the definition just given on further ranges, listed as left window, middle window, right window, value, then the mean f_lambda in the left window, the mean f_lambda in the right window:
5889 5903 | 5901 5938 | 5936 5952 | -2.9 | 4.69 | 5.78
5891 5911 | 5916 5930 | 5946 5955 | -1.4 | 4.98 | 5.66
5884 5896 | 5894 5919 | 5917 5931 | -0.1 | 4.75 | 5.79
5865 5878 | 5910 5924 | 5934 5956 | 0.0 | 5.82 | 5.75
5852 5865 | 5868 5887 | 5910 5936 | -0.1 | 5.63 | 5.75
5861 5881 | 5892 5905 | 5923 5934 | 2.4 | 5.87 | 5.74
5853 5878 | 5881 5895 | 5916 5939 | 2.0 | 5.72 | 5.77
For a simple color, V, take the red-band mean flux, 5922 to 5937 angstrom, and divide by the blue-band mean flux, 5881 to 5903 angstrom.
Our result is 1.17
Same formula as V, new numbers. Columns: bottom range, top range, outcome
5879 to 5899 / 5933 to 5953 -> 1.15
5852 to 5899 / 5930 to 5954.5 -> 1.06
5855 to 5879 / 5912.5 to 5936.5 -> 1.01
